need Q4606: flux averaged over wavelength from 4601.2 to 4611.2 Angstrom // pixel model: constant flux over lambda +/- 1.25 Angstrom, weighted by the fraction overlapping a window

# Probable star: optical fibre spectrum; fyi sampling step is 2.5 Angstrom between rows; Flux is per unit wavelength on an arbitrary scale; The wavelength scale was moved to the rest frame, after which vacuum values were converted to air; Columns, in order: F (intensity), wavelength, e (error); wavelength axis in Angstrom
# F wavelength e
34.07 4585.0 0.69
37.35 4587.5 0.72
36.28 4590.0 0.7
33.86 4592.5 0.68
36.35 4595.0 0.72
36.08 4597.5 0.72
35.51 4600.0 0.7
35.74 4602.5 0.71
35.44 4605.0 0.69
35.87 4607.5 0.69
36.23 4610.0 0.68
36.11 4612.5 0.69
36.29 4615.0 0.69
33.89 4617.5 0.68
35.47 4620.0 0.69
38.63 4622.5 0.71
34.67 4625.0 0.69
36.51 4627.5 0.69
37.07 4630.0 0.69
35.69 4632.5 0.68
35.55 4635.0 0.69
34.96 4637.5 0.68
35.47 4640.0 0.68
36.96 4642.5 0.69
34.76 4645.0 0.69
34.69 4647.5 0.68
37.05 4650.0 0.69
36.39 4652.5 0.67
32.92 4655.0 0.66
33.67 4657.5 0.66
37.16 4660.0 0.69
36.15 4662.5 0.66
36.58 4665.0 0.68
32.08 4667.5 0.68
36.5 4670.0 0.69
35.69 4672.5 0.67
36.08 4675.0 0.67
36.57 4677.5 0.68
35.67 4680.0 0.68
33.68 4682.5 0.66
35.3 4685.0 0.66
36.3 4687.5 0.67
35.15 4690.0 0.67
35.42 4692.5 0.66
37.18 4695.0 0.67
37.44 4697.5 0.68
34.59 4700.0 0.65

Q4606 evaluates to 35.8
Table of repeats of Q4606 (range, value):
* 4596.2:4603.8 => 35.8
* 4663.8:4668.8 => 34.3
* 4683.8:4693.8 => 35.6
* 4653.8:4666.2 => 35.3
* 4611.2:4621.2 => 35.4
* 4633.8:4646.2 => 35.5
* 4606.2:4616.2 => 36.1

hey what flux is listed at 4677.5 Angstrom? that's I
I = 36.57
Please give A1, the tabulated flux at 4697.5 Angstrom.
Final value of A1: 37.44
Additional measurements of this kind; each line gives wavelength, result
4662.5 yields 36.15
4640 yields 35.47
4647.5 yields 34.69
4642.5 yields 36.96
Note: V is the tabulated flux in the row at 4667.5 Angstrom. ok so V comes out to 32.08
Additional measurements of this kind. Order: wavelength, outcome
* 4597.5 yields 36.08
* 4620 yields 35.47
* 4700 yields 34.59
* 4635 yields 35.55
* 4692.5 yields 35.42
